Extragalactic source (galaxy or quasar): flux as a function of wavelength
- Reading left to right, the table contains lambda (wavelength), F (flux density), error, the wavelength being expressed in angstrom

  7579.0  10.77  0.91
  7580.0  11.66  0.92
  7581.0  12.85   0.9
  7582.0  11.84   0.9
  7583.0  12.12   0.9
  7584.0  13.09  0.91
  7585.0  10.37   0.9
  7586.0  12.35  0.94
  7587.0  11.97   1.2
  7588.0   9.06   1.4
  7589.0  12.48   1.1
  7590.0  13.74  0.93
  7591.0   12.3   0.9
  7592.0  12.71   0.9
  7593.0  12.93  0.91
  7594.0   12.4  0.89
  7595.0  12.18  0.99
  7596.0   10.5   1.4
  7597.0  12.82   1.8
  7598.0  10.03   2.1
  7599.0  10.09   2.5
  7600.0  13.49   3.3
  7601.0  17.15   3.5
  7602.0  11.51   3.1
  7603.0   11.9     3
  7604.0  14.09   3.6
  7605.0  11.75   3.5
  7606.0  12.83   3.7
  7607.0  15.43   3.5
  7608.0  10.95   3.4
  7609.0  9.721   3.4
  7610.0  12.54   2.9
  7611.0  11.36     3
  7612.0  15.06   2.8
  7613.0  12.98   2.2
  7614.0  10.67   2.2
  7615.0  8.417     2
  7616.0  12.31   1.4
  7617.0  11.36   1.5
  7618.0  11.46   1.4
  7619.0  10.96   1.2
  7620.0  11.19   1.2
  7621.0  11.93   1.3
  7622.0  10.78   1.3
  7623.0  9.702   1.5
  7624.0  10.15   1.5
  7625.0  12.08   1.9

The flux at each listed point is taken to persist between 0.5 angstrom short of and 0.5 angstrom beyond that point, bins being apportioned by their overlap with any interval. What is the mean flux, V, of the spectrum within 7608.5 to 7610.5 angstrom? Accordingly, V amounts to 11.1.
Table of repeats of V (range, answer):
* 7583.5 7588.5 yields 11.4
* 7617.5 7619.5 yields 11.2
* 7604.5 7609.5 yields 12.1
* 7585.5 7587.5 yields 12.2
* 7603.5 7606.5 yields 12.9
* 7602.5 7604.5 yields 13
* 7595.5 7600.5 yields 11.4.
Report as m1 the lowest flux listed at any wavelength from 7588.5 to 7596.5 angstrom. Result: 10.5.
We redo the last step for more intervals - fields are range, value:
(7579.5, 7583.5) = 11.66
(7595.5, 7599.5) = 10.03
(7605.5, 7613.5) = 9.721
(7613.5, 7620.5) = 8.417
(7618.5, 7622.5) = 10.78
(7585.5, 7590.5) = 9.06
